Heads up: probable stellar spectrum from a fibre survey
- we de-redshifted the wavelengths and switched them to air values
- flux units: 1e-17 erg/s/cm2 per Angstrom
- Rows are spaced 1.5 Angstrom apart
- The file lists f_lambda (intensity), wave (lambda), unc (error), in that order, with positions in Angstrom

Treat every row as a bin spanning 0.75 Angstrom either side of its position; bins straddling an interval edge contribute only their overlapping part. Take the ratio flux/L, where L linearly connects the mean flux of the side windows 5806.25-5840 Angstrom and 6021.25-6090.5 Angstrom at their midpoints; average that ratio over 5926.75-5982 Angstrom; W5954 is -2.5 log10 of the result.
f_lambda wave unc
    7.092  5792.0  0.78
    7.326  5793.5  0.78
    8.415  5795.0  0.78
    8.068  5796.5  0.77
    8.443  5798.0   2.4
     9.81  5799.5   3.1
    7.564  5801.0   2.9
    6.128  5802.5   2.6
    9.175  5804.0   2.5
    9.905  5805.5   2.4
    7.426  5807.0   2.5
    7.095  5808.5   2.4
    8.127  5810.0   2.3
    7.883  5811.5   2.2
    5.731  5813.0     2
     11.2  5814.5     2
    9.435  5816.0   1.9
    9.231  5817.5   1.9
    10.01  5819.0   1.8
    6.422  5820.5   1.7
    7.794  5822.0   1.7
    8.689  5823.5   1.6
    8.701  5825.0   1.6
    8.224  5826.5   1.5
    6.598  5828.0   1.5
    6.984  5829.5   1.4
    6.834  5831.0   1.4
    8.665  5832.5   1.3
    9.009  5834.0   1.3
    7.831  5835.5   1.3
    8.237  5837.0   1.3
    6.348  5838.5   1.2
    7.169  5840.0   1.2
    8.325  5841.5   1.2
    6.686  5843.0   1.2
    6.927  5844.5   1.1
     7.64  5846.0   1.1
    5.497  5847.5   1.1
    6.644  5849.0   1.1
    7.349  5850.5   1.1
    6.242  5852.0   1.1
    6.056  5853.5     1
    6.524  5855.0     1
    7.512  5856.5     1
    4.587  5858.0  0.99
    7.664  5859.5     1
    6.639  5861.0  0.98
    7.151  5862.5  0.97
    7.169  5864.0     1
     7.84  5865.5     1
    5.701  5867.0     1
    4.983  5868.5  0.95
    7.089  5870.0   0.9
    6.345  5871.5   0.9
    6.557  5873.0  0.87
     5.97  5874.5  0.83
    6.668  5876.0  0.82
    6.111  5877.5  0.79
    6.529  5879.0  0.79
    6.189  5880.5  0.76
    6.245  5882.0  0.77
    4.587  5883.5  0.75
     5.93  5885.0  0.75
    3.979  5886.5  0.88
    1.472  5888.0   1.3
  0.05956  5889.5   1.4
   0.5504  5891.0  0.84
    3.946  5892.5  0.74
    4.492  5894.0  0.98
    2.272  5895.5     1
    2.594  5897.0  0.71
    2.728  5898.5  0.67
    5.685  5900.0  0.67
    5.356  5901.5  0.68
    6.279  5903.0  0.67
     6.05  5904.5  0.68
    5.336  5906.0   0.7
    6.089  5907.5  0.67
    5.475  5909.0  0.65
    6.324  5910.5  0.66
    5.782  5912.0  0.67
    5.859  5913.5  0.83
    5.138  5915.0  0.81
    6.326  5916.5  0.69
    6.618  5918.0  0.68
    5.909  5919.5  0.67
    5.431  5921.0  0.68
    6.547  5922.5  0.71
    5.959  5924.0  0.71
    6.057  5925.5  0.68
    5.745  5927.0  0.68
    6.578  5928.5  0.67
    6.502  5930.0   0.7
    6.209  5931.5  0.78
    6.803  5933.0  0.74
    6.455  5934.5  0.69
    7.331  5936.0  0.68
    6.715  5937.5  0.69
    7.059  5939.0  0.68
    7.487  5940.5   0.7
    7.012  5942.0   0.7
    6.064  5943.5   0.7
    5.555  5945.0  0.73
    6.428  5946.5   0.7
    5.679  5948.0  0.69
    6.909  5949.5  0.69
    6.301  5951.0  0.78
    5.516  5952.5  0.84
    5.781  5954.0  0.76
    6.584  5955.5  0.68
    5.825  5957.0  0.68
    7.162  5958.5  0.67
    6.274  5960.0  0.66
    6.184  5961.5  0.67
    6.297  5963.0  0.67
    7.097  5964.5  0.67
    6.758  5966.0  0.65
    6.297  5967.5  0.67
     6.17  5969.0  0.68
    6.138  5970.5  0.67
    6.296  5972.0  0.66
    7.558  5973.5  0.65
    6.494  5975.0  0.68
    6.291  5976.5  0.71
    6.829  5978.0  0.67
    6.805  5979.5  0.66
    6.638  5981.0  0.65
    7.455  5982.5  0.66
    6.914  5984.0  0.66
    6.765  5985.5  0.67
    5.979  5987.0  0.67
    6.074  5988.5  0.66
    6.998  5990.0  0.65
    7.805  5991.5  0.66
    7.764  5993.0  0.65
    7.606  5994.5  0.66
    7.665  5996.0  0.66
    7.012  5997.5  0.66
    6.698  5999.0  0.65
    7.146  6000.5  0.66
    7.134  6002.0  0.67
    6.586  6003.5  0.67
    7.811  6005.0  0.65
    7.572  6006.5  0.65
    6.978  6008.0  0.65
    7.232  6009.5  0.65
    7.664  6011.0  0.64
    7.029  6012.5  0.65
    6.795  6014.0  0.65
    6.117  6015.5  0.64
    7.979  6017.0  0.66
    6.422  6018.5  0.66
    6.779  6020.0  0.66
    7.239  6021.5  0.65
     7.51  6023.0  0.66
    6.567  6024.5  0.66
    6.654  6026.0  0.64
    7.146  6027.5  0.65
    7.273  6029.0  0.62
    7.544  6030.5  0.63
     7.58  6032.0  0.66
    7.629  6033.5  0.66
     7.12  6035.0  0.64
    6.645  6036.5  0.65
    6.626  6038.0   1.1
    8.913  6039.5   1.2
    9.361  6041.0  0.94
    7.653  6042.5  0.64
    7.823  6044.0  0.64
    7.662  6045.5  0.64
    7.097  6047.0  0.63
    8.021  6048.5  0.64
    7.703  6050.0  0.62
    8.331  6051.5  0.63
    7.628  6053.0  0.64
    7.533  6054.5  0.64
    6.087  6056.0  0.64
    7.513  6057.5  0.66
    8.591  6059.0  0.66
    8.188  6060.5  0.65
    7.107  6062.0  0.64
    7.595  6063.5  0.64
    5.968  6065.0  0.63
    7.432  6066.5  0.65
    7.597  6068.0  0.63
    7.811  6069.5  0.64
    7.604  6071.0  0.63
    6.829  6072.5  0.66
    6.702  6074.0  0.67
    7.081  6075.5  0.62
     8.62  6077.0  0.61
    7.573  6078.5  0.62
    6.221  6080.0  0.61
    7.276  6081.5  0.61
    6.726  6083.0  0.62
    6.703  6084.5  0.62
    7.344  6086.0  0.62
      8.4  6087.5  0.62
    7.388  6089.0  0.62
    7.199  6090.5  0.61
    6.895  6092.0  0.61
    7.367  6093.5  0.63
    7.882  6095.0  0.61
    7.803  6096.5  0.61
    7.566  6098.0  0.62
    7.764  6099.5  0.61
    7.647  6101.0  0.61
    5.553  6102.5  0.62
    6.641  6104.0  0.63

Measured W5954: 0.18 mag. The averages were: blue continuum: 8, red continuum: 7.43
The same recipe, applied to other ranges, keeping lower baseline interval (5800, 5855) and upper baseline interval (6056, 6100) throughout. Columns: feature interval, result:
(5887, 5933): 0.45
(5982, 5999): 0.06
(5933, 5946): 0.13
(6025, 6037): 0.04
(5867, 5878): 0.23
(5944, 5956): 0.23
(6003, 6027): 0.06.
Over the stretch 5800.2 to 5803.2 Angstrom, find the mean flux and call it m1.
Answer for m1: 6.91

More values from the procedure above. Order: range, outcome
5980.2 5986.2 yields 6.94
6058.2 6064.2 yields 7.87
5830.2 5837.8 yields 8.1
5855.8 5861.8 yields 6.6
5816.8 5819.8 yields 9.57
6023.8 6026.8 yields 6.62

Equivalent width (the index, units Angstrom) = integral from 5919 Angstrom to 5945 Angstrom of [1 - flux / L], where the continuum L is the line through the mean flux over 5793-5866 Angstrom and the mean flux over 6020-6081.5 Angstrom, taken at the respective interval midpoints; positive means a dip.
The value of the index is 3.8 Angstrom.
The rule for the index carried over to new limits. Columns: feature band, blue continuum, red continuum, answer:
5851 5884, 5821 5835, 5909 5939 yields 3.75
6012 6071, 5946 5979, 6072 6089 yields -3.65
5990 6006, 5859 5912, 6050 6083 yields -1.78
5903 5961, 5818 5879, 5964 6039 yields 6.57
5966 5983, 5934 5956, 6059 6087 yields 0.06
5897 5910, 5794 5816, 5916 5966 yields 3.12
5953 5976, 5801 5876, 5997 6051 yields 2.76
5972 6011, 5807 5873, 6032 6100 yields 2.15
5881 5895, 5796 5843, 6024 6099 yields 7.80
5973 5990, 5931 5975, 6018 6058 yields 0.21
